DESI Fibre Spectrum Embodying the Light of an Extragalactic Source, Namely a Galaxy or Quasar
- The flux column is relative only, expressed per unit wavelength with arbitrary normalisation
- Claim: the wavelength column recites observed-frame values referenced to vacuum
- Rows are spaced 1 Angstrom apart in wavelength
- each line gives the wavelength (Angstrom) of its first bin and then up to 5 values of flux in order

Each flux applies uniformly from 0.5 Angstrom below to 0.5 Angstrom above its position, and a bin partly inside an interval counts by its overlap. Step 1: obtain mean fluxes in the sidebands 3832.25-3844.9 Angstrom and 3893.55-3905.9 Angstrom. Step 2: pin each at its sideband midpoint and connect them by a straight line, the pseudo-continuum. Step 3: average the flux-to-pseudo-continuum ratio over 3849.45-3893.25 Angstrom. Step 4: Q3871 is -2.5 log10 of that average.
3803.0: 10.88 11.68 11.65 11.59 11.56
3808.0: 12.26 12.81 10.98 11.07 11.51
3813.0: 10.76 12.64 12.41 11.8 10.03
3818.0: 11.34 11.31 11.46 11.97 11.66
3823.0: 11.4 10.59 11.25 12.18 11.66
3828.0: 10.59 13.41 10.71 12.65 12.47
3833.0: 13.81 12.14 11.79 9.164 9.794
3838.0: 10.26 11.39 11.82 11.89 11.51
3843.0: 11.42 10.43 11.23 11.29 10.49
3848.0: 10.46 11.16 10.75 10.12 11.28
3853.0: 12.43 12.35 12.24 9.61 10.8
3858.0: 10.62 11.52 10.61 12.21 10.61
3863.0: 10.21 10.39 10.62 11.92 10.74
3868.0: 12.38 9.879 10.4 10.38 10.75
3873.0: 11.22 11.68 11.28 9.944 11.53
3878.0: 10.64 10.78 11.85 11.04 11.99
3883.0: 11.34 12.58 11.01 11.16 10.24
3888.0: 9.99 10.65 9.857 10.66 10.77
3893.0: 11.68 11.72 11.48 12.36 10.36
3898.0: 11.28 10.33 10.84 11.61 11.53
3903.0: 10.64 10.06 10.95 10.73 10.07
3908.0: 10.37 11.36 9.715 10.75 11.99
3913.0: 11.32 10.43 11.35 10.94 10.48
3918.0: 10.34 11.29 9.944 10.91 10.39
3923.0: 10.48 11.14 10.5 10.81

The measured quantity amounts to 0.02 mag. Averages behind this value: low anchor 11.3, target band 11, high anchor 11.1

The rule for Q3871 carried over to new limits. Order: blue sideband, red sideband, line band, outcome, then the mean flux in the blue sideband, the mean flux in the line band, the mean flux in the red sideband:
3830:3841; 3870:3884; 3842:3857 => 0.03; 11.5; 11.1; 11.1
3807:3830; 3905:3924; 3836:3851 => 0.04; 11.6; 10.9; 10.7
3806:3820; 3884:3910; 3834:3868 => 0.02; 11.6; 11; 10.9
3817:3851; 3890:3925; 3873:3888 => -0.01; 11.3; 11.2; 10.9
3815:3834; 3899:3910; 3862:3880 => 0.03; 11.7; 10.9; 10.7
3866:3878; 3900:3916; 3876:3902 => -0.02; 11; 11.1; 10.9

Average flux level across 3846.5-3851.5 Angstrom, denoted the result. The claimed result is 10.6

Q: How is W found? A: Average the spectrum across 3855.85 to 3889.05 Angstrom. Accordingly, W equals 11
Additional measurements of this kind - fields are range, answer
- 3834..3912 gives 11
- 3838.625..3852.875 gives 11.1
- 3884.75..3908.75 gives 10.9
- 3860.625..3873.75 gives 10.9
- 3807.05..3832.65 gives 11.6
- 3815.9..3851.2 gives 11.3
